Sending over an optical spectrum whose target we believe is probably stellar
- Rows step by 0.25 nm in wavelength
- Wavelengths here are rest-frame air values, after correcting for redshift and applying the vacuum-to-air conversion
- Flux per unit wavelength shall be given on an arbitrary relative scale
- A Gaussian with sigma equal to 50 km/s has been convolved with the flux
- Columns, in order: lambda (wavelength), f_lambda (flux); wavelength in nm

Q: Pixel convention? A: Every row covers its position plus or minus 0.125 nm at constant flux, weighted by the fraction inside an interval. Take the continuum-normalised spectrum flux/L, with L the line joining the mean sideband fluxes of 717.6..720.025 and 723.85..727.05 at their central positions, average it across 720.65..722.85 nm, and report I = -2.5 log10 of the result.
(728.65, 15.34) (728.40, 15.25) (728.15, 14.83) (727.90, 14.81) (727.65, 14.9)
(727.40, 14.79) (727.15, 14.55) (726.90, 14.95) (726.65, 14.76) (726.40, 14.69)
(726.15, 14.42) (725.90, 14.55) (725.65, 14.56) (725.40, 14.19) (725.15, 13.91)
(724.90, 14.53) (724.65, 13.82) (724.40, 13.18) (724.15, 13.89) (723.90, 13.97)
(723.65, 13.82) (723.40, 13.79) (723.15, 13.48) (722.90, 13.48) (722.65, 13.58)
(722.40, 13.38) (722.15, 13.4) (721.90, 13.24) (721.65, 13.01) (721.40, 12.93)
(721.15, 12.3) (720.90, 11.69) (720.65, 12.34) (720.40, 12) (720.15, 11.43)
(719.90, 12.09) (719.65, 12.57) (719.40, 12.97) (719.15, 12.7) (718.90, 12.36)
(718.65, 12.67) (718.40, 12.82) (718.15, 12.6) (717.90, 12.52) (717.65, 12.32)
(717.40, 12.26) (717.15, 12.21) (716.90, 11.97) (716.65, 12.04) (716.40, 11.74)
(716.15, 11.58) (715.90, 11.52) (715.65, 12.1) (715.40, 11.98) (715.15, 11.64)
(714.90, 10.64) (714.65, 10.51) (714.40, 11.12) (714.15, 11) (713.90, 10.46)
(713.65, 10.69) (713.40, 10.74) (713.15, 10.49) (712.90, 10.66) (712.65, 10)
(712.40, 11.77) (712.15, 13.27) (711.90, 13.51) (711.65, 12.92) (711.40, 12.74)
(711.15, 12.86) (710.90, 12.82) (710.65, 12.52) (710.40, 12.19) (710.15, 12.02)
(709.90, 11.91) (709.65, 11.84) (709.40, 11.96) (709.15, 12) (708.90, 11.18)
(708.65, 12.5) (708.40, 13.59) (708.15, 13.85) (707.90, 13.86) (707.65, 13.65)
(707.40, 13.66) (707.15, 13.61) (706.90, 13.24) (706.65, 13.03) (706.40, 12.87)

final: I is 0.033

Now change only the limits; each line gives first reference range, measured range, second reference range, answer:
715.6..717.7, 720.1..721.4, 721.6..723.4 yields 0.078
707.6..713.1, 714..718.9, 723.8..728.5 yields 0.116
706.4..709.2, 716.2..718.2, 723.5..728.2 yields 0.134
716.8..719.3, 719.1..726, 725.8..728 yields 0.030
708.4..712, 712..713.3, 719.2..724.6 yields 0.113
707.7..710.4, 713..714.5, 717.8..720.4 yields 0.162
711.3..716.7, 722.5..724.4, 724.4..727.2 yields 0.011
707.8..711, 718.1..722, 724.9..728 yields 0.109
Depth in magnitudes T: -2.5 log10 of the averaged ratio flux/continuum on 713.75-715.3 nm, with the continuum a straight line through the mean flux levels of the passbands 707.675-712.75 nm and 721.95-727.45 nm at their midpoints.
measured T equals 0.187 mag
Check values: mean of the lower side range 12.5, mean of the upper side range 14.1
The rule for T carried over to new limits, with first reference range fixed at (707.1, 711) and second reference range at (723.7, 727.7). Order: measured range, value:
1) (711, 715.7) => 0.139 mag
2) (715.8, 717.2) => 0.137 mag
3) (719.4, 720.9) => 0.139 mag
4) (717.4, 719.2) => 0.088 mag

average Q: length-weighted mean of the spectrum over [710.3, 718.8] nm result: 11.8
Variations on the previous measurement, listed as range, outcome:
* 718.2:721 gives 12.3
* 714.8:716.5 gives 11.6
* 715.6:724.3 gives 12.7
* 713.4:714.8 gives 10.8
